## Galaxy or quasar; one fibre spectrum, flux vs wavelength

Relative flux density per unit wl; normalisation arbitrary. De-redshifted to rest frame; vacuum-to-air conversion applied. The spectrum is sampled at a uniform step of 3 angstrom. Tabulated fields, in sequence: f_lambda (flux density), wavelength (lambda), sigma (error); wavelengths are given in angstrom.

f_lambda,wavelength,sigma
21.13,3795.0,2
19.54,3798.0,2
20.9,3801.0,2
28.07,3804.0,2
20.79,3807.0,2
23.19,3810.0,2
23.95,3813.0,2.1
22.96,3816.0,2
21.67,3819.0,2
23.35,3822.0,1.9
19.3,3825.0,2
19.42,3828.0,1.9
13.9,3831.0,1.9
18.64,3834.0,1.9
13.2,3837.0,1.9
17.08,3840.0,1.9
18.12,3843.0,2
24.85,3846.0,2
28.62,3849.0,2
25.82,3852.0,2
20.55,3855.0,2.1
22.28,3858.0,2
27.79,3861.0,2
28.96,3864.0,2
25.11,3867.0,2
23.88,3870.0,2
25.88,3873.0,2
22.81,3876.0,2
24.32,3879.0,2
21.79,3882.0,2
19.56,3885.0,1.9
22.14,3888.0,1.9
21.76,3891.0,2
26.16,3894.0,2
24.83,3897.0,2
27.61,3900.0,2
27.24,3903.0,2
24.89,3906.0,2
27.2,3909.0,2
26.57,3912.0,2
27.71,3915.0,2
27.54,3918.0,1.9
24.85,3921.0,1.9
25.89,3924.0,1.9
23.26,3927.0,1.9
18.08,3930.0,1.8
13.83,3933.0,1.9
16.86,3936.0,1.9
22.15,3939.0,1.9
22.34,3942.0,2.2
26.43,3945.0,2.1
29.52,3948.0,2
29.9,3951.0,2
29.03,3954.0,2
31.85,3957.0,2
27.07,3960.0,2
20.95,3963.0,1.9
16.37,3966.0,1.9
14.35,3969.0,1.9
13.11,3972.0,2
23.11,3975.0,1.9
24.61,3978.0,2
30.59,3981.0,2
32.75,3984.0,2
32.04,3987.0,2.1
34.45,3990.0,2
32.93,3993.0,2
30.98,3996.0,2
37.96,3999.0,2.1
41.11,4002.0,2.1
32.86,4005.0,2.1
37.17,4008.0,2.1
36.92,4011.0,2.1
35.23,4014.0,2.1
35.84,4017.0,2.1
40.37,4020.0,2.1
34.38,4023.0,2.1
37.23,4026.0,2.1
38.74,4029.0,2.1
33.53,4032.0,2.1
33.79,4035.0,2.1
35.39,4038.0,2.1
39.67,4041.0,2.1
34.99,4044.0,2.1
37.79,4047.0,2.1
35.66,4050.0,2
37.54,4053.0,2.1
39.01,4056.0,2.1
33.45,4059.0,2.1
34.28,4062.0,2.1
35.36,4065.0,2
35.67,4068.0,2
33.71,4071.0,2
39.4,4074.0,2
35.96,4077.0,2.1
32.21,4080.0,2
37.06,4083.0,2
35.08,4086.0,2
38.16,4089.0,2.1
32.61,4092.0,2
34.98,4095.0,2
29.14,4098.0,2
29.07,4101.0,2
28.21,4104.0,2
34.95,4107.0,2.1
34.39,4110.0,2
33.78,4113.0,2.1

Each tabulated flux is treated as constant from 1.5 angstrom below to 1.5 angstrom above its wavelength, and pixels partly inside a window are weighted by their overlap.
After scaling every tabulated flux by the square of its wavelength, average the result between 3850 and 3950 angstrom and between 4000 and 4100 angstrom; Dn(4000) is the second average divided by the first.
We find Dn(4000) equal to 1.60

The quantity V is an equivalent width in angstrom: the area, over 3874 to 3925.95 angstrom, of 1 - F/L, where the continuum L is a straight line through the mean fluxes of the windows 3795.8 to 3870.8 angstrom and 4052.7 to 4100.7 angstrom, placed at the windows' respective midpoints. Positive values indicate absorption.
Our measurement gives 1.5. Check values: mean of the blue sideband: 22.1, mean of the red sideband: 35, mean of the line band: 24.9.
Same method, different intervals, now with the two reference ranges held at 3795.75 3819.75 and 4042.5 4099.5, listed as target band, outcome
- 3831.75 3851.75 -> 3.38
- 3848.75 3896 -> 2.94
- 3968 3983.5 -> 4.38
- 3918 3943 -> 6.35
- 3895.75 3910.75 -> 0.47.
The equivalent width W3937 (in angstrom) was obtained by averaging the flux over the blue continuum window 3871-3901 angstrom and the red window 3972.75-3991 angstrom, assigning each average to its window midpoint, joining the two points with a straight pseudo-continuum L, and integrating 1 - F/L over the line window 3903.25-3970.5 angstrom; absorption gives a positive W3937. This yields 5.8 angstrom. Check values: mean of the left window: 23.6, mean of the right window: 28.8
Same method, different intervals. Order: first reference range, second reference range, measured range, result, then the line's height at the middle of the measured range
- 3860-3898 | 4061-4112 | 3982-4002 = -3.0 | 29.6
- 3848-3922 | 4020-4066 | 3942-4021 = 5.7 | 31.8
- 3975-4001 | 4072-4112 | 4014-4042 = -3.3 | 32.6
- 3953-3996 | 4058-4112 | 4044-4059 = -2.5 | 31.7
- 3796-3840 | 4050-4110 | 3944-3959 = -0.9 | 27.7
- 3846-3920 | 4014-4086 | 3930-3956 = 4.9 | 29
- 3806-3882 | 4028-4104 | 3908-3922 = -0.2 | 26.4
